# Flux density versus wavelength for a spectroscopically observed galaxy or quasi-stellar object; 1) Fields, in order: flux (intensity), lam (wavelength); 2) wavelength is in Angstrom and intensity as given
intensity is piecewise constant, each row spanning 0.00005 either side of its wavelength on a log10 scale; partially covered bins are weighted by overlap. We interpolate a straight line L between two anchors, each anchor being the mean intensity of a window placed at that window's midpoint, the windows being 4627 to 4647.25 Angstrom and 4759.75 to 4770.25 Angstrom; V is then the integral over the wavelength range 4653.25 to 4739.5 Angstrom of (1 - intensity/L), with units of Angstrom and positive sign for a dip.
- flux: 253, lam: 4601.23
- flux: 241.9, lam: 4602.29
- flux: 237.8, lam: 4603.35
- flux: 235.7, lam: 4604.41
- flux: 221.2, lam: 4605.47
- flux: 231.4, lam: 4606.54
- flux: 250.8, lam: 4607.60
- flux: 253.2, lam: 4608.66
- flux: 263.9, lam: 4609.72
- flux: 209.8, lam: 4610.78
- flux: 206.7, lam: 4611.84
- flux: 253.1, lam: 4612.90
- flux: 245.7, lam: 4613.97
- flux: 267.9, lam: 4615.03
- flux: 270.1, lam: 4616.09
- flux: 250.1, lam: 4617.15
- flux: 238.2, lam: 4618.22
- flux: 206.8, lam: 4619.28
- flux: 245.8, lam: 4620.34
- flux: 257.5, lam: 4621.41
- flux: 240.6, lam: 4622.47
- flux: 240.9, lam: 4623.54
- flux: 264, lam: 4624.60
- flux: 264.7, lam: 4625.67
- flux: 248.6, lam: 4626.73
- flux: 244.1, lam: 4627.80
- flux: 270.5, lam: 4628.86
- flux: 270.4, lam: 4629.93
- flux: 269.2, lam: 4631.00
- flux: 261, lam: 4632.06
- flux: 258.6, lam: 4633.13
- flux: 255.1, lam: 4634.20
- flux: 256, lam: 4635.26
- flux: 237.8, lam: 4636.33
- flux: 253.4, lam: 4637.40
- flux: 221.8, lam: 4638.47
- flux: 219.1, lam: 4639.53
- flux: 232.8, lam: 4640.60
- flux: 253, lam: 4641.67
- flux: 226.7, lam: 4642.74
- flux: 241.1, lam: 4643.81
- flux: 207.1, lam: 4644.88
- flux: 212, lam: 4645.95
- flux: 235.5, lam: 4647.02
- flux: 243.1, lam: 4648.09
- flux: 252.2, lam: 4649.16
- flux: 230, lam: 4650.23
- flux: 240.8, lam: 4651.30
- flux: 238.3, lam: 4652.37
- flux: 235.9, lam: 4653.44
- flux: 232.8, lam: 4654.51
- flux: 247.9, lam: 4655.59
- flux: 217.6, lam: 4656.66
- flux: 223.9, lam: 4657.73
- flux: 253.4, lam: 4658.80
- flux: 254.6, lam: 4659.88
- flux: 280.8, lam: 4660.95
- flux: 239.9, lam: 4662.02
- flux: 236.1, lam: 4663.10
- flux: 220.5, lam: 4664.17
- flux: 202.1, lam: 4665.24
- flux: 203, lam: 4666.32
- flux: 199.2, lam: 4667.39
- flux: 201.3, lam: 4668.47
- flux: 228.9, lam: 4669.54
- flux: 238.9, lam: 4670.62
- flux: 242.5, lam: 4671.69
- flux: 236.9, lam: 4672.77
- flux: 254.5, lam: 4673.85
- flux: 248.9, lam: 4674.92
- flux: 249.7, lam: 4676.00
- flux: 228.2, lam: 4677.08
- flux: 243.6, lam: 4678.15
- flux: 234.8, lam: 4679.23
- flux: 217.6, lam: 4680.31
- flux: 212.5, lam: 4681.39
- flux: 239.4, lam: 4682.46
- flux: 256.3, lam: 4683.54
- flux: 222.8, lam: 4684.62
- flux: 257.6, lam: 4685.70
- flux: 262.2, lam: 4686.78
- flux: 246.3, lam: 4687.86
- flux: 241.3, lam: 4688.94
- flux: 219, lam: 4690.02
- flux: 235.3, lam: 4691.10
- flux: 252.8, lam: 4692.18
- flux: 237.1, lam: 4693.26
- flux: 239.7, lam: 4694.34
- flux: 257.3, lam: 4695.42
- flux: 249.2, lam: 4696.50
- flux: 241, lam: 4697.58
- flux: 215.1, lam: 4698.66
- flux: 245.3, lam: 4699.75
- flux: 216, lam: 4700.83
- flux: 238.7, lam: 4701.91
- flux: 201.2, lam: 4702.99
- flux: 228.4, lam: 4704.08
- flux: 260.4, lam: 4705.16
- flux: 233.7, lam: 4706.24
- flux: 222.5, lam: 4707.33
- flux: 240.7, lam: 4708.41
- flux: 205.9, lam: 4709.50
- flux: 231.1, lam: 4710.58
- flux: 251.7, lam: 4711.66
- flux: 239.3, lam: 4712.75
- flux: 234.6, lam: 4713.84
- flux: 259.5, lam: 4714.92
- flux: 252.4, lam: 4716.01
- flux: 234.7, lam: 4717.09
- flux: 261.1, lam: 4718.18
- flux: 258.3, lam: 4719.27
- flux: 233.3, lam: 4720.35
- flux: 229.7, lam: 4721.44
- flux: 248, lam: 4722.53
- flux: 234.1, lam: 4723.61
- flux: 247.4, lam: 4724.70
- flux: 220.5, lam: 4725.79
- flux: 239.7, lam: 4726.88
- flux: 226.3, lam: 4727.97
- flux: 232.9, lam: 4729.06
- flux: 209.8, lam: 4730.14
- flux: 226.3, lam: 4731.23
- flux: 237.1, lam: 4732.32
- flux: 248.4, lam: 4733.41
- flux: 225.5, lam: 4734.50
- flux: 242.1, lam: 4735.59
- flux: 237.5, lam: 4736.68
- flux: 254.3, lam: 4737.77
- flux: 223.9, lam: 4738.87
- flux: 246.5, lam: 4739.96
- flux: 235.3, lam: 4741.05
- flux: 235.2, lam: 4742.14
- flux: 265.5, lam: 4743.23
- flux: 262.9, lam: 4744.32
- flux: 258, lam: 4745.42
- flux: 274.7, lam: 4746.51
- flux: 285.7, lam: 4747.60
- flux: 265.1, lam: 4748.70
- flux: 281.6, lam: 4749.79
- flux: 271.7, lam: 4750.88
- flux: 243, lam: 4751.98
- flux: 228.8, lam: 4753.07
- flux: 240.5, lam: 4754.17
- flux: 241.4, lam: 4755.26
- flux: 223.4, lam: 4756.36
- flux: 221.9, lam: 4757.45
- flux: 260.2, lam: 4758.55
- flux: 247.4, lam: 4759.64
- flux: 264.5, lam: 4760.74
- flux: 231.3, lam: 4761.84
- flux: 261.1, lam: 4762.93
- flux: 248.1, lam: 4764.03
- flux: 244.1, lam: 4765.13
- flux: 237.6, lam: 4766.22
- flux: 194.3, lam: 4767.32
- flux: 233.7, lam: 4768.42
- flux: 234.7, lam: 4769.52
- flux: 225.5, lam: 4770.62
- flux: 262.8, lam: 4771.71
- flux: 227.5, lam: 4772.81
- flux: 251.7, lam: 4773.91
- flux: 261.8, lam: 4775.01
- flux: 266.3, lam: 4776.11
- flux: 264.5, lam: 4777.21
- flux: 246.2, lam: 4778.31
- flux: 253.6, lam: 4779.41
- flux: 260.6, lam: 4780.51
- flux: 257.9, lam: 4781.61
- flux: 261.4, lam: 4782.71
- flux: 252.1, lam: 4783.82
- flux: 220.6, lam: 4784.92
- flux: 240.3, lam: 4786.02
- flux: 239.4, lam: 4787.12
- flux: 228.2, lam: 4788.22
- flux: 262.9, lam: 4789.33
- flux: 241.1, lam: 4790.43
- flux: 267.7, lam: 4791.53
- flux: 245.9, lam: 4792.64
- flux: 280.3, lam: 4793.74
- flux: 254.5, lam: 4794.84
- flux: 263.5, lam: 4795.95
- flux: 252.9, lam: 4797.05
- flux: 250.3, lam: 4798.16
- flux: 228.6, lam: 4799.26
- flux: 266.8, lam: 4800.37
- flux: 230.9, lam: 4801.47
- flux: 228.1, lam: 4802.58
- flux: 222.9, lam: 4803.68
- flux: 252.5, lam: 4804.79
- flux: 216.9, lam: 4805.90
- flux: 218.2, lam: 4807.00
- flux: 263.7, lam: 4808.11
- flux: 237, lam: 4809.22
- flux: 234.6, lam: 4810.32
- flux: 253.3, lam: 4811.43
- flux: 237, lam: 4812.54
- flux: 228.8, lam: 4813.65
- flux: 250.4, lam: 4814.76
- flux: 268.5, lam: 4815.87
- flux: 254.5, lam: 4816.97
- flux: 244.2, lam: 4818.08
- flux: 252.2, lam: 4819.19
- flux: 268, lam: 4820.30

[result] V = 1.9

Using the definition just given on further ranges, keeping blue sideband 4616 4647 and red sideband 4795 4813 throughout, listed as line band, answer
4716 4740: 0.55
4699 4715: 0.68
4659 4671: 0.78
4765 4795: -0.64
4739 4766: -0.96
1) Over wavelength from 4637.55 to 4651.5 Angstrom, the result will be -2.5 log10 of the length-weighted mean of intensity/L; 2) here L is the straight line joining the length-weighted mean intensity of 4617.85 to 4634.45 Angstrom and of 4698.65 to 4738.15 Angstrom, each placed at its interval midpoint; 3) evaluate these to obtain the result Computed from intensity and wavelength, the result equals 0.08 mag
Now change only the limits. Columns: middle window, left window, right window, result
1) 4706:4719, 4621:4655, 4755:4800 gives 0.03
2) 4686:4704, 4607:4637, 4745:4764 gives 0.06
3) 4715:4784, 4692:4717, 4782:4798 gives -0.01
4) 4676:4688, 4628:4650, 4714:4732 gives 0.01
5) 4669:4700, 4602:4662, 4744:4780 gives 0.03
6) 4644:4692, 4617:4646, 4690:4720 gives 0.03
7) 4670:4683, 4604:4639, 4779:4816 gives 0.04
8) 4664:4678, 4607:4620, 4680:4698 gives 0.06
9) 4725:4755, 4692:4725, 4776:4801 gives -0.01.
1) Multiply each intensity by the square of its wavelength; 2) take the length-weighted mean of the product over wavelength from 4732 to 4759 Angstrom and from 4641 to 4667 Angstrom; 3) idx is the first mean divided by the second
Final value 1.10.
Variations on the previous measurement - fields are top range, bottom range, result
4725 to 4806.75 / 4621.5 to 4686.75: 1.07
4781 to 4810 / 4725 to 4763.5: 1.02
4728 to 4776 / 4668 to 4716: 1.06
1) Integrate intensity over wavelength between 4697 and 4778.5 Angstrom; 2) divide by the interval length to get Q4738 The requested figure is 242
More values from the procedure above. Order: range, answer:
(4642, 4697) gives 236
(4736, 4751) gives 256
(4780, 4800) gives 251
